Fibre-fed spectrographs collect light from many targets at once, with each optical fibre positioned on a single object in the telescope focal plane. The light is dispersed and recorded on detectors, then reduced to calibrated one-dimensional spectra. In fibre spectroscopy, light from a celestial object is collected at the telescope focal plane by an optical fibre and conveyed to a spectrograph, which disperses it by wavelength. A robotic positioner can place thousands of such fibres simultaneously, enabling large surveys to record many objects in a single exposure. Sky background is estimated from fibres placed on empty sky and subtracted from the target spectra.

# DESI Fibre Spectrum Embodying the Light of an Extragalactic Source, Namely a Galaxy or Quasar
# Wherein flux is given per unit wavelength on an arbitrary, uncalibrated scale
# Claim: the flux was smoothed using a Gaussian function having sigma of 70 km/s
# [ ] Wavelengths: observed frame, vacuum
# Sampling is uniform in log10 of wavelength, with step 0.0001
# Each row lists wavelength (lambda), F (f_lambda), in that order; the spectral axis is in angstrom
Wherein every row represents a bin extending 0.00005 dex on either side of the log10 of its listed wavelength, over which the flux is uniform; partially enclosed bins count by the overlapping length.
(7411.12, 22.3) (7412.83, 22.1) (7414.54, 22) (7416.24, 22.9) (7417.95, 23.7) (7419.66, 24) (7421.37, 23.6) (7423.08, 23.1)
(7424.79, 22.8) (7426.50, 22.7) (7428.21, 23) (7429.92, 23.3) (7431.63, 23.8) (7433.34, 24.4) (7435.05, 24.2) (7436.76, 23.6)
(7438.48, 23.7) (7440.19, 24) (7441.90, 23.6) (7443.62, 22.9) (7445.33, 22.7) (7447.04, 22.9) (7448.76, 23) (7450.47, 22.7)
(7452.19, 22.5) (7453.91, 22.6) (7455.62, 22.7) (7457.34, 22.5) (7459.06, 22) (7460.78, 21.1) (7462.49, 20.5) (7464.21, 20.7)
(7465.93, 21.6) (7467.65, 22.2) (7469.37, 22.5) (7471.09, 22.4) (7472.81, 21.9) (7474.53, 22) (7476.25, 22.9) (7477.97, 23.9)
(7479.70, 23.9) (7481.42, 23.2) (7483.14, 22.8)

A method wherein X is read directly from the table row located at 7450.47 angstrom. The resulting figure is 22.7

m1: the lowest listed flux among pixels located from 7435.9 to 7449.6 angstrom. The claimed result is 22.7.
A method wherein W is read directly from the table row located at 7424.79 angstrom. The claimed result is 22.8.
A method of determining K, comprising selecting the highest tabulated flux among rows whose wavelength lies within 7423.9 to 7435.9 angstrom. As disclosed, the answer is 24.4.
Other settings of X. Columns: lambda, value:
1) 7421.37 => 23.6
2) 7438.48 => 23.7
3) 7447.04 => 22.9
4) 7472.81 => 21.9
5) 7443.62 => 22.9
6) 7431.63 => 23.8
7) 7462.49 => 20.5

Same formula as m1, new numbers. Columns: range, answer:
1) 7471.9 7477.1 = 21.9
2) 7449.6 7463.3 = 20.5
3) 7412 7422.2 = 22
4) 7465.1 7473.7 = 21.6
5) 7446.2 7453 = 22.5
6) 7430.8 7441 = 23.6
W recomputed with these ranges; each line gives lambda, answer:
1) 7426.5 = 22.7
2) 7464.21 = 20.7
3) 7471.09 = 22.4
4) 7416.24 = 22.9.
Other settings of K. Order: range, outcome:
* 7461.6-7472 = 22.5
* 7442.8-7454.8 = 23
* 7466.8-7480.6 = 23.9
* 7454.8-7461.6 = 22.7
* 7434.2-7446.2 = 24.2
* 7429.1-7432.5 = 23.8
